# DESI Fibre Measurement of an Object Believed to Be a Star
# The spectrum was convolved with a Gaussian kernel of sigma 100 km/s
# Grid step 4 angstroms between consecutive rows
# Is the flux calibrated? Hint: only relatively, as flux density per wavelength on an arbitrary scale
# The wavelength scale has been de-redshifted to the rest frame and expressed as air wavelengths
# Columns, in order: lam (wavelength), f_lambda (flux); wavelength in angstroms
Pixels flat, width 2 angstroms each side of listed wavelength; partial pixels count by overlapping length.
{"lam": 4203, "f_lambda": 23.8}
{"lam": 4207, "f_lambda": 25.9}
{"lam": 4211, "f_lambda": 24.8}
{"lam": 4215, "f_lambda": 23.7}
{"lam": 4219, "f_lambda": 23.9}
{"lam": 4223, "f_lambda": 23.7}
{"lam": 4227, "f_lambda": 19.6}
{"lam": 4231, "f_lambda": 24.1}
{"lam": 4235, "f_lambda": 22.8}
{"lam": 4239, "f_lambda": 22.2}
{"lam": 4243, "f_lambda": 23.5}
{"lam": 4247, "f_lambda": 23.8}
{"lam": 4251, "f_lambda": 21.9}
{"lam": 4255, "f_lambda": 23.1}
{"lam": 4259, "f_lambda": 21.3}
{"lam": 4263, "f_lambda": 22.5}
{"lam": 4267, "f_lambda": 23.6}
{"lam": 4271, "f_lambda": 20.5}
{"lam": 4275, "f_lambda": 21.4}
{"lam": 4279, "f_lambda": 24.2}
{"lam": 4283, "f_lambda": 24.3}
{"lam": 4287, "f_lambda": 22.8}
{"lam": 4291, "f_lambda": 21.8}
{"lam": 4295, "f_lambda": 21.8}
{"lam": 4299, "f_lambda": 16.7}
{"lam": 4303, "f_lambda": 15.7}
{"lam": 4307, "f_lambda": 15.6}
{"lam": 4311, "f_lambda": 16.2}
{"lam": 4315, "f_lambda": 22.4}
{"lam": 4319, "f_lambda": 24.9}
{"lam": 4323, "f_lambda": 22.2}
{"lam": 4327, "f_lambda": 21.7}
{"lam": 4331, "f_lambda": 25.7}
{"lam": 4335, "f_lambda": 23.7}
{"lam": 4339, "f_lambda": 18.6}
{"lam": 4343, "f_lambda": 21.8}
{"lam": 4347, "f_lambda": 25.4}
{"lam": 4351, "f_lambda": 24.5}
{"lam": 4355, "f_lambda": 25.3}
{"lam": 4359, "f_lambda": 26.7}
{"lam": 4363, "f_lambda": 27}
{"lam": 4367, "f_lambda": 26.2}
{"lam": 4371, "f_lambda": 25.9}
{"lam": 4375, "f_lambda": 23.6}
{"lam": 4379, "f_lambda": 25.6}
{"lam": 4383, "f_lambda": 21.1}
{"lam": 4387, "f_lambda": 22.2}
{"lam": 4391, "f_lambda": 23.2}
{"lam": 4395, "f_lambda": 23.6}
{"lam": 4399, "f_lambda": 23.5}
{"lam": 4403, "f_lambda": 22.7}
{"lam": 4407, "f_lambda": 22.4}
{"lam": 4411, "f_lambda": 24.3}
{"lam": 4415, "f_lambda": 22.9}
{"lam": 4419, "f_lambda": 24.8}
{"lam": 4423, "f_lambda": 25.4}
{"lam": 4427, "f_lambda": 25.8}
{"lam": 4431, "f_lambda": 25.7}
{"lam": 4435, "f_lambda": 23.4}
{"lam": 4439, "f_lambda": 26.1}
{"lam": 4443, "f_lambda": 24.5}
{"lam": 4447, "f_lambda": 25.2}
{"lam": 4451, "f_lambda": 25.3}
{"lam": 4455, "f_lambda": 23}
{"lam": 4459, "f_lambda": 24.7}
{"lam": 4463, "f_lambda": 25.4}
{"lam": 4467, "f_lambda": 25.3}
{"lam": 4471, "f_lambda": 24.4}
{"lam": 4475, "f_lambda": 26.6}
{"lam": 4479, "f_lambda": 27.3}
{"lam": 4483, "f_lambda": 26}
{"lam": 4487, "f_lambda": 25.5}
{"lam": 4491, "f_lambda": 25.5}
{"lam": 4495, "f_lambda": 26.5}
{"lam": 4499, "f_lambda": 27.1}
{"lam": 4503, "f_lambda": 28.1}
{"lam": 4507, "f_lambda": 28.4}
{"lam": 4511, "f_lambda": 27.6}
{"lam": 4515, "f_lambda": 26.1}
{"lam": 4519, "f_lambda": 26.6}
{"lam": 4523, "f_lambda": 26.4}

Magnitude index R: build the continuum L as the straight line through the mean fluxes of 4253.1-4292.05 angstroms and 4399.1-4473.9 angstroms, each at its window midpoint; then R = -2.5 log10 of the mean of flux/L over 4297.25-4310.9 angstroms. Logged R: 0.39 mag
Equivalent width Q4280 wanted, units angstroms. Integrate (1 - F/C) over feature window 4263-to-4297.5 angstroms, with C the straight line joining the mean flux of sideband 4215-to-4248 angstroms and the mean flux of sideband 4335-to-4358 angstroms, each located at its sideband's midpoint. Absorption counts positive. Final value 1.0 angstroms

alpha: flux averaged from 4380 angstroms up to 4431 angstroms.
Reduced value 23.6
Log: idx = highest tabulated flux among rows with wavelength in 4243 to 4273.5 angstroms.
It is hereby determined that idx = 23.8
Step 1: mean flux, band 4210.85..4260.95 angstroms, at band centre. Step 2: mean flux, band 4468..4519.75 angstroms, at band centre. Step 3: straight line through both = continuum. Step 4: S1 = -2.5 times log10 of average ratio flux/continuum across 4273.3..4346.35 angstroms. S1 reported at 0.13 mag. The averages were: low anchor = 22.9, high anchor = 26.6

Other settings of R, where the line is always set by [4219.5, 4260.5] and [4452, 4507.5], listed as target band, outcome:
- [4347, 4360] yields -0.05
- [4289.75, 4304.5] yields 0.23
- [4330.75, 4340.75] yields 0.08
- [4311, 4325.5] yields 0.07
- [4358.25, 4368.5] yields -0.10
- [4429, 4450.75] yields 0.02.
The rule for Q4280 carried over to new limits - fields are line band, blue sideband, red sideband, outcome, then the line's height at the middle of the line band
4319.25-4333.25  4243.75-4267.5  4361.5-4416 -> -0.1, 23.3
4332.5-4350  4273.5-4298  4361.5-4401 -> 0.7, 23.5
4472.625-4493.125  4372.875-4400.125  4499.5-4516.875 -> 0.4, 26.6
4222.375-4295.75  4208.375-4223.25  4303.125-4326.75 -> -0.9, 22.3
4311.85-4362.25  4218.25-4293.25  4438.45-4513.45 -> 0.8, 23.9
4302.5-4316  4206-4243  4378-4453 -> 3.6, 23.7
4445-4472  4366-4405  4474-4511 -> 1.1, 25.8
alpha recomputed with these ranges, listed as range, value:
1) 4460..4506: 26.2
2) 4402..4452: 24.5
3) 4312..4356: 23.1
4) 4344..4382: 25.4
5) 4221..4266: 22.6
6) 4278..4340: 21.1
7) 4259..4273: 22.1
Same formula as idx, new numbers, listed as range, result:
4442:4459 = 25.3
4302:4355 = 25.7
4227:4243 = 24.1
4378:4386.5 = 25.6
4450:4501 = 27.3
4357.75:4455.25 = 27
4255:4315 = 24.3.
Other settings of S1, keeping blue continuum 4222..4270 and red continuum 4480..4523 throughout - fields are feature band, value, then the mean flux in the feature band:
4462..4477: 0.033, 25.4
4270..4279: 0.065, 21.7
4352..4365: -0.076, 26.2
